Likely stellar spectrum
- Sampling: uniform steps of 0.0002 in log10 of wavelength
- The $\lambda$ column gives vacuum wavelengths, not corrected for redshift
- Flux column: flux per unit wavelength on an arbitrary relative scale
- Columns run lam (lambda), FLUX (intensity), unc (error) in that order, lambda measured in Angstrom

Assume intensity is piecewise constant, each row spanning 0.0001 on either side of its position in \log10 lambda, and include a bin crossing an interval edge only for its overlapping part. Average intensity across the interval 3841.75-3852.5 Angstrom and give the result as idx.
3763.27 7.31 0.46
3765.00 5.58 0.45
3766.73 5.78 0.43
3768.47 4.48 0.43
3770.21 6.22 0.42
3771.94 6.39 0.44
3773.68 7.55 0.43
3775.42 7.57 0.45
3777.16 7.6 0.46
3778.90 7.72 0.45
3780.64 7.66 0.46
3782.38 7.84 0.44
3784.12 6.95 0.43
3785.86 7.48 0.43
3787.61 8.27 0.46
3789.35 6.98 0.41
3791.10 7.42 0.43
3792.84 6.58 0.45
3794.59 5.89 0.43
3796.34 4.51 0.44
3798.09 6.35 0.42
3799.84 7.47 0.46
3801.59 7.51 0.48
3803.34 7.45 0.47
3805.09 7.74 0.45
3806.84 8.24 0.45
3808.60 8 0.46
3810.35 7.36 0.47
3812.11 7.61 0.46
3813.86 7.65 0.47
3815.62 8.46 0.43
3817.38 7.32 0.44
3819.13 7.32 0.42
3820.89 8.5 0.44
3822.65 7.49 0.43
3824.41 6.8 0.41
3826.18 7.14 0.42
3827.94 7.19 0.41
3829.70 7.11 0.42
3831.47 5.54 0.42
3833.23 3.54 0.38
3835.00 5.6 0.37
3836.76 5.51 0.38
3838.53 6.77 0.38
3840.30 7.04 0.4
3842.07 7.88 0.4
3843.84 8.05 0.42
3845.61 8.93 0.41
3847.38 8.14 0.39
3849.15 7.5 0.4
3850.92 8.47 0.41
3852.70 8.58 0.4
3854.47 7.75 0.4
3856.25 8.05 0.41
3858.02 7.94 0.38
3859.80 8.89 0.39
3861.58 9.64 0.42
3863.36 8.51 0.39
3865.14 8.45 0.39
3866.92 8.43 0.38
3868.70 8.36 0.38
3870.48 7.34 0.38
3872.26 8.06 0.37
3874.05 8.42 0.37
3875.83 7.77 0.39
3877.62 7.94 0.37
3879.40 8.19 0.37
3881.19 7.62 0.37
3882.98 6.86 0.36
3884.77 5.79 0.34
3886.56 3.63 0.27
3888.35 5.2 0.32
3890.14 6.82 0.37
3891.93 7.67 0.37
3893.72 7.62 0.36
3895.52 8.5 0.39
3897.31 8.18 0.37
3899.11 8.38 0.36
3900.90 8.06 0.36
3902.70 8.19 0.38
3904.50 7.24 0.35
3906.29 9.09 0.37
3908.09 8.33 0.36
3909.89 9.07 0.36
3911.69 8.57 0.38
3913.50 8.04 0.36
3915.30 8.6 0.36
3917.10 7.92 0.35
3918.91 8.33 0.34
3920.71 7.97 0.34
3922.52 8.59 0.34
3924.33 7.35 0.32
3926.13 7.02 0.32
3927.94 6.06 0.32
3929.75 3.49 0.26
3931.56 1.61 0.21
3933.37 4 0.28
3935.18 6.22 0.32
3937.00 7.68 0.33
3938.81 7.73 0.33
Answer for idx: 8.2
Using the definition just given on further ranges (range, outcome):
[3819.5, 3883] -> 7.62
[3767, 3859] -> 7.21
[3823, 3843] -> 6.41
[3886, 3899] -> 6.98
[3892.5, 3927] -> 8.16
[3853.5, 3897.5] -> 7.66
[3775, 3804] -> 7.12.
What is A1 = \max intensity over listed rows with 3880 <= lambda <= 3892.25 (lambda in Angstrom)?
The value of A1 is 7.67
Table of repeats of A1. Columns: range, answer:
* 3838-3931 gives 9.64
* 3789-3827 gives 8.5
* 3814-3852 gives 8.93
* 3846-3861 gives 8.89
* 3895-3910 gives 9.09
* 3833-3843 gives 7.88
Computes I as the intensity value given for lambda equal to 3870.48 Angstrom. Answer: 7.34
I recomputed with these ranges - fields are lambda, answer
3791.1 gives 7.42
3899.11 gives 8.38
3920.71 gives 7.97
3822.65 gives 7.49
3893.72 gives 7.62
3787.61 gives 8.27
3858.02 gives 7.94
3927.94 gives 6.06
